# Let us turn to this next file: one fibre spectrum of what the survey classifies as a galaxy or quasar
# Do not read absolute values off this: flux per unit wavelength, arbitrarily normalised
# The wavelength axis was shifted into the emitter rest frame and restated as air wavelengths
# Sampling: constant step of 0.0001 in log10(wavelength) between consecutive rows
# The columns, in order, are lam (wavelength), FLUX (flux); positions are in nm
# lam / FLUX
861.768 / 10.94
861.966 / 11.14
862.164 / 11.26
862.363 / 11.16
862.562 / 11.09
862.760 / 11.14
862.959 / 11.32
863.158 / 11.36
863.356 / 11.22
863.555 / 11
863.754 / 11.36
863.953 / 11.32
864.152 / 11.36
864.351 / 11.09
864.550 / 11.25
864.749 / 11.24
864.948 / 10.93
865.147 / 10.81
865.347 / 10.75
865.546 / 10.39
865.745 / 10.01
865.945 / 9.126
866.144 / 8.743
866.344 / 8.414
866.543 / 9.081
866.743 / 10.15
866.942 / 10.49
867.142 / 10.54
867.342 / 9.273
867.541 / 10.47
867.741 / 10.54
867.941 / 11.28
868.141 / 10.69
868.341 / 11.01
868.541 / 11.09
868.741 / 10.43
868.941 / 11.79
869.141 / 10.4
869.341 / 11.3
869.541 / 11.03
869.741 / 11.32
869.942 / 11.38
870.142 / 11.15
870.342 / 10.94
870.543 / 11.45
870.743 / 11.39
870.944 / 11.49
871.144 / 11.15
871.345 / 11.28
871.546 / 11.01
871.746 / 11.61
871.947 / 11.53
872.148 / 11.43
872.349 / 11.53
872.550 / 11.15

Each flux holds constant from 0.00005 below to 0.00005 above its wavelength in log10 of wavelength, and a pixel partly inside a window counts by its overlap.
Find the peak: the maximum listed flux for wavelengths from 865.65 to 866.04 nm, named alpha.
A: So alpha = 10.01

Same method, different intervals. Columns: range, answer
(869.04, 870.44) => 11.38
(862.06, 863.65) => 11.36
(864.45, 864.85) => 11.25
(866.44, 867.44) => 10.54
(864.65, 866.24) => 11.24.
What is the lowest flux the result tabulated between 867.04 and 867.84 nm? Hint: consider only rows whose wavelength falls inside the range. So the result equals 9.273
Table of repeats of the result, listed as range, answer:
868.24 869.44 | 10.4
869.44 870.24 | 11.03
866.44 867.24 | 9.081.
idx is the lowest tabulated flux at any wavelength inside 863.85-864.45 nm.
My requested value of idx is 11.09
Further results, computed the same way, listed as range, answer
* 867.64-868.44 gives 10.54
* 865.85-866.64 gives 8.414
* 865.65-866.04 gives 9.126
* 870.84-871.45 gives 11.15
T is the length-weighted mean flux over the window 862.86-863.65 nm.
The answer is 11.2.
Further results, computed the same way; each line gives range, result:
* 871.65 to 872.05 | 11.6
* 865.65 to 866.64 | 9.07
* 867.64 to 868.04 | 10.9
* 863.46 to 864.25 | 11.3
